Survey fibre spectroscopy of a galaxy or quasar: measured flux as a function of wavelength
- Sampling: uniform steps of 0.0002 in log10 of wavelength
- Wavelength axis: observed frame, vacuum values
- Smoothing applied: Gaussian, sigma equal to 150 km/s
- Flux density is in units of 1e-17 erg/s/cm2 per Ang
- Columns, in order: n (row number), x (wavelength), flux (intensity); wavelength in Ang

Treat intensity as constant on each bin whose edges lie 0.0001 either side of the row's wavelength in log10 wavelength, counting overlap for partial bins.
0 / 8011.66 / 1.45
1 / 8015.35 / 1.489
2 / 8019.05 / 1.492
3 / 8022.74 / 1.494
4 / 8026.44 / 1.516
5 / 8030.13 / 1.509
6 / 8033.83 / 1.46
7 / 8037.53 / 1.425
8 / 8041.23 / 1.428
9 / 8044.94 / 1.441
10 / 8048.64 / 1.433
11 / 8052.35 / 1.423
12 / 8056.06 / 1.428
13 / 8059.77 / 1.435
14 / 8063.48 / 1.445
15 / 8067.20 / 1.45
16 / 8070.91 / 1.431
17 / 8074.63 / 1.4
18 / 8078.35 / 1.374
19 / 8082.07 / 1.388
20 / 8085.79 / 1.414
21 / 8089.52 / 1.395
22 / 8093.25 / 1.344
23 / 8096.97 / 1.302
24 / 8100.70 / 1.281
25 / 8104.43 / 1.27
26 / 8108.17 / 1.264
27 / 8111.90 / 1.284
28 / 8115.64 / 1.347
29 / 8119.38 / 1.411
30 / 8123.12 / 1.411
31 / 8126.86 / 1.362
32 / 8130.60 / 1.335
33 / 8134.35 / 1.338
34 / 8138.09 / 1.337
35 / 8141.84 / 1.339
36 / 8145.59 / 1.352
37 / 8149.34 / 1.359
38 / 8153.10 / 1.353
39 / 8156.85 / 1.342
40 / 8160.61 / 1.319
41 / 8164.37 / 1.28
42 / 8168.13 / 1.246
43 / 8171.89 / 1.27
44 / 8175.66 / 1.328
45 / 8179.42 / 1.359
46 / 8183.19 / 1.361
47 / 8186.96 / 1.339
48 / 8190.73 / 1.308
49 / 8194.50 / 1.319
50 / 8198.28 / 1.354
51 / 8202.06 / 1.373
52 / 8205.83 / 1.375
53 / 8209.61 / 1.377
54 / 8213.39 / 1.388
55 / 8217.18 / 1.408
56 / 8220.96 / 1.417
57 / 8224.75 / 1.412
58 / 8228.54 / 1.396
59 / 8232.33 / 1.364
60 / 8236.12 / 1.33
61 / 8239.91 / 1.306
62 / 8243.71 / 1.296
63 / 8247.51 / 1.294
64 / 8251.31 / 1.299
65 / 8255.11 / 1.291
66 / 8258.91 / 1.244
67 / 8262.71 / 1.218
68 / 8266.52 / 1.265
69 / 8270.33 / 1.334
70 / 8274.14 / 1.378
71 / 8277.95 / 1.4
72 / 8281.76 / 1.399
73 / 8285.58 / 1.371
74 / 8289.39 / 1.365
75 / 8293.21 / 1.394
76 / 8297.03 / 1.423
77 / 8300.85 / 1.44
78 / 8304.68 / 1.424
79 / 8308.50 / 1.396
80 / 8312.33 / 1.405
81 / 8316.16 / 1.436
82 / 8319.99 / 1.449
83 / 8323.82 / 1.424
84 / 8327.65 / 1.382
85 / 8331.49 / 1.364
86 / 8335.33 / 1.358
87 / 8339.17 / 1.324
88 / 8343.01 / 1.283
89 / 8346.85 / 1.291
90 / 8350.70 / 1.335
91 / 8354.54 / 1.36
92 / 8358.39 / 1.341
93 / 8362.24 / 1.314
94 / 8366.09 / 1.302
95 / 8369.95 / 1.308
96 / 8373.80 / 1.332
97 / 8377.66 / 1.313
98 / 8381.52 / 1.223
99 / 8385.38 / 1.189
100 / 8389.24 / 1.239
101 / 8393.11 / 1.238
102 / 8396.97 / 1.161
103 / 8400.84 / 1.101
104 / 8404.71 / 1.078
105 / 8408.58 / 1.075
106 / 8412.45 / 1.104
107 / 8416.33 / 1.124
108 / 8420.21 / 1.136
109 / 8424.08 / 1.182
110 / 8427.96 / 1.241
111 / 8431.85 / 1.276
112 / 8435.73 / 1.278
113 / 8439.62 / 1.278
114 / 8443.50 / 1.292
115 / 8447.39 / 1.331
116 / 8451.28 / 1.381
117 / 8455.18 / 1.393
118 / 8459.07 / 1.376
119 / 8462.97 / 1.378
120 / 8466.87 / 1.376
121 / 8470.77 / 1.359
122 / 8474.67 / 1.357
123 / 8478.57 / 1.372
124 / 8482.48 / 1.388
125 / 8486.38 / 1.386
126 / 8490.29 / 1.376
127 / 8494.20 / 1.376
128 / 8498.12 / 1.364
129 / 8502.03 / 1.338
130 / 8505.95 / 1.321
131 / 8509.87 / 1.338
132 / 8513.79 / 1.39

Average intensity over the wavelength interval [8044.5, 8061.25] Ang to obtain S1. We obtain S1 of 1.43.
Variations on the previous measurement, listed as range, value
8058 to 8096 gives 1.41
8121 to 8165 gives 1.35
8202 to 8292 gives 1.35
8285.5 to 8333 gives 1.41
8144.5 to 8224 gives 1.35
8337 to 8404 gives 1.27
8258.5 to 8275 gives 1.29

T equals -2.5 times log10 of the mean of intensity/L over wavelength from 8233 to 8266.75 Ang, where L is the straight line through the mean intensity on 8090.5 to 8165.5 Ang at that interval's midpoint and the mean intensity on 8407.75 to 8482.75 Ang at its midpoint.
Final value 0.02 mag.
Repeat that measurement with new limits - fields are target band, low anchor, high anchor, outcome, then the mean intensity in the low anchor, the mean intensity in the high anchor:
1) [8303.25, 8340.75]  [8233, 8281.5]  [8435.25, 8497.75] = -0.058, 1.31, 1.36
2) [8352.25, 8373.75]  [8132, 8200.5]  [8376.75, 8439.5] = -0.098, 1.33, 1.19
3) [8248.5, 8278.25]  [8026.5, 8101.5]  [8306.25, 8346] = 0.073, 1.41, 1.38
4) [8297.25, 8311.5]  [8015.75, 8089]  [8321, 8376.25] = -0.051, 1.44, 1.34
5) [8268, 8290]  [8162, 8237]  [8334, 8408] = -0.051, 1.35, 1.26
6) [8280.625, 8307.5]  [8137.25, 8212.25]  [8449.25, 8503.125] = -0.041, 1.34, 1.37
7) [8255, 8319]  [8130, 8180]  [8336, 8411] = -0.070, 1.32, 1.25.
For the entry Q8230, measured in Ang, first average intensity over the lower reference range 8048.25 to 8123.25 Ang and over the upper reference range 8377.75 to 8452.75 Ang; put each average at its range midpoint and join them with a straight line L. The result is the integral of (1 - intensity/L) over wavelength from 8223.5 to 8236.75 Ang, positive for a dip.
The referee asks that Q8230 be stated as -0.8 Ang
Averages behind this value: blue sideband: 1.38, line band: 1.38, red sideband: 1.21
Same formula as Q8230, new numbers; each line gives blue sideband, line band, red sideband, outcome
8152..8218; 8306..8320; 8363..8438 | -1.75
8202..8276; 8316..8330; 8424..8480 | -0.89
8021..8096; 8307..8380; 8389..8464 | -4.35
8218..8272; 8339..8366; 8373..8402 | -1.57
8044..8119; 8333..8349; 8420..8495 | 0.35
